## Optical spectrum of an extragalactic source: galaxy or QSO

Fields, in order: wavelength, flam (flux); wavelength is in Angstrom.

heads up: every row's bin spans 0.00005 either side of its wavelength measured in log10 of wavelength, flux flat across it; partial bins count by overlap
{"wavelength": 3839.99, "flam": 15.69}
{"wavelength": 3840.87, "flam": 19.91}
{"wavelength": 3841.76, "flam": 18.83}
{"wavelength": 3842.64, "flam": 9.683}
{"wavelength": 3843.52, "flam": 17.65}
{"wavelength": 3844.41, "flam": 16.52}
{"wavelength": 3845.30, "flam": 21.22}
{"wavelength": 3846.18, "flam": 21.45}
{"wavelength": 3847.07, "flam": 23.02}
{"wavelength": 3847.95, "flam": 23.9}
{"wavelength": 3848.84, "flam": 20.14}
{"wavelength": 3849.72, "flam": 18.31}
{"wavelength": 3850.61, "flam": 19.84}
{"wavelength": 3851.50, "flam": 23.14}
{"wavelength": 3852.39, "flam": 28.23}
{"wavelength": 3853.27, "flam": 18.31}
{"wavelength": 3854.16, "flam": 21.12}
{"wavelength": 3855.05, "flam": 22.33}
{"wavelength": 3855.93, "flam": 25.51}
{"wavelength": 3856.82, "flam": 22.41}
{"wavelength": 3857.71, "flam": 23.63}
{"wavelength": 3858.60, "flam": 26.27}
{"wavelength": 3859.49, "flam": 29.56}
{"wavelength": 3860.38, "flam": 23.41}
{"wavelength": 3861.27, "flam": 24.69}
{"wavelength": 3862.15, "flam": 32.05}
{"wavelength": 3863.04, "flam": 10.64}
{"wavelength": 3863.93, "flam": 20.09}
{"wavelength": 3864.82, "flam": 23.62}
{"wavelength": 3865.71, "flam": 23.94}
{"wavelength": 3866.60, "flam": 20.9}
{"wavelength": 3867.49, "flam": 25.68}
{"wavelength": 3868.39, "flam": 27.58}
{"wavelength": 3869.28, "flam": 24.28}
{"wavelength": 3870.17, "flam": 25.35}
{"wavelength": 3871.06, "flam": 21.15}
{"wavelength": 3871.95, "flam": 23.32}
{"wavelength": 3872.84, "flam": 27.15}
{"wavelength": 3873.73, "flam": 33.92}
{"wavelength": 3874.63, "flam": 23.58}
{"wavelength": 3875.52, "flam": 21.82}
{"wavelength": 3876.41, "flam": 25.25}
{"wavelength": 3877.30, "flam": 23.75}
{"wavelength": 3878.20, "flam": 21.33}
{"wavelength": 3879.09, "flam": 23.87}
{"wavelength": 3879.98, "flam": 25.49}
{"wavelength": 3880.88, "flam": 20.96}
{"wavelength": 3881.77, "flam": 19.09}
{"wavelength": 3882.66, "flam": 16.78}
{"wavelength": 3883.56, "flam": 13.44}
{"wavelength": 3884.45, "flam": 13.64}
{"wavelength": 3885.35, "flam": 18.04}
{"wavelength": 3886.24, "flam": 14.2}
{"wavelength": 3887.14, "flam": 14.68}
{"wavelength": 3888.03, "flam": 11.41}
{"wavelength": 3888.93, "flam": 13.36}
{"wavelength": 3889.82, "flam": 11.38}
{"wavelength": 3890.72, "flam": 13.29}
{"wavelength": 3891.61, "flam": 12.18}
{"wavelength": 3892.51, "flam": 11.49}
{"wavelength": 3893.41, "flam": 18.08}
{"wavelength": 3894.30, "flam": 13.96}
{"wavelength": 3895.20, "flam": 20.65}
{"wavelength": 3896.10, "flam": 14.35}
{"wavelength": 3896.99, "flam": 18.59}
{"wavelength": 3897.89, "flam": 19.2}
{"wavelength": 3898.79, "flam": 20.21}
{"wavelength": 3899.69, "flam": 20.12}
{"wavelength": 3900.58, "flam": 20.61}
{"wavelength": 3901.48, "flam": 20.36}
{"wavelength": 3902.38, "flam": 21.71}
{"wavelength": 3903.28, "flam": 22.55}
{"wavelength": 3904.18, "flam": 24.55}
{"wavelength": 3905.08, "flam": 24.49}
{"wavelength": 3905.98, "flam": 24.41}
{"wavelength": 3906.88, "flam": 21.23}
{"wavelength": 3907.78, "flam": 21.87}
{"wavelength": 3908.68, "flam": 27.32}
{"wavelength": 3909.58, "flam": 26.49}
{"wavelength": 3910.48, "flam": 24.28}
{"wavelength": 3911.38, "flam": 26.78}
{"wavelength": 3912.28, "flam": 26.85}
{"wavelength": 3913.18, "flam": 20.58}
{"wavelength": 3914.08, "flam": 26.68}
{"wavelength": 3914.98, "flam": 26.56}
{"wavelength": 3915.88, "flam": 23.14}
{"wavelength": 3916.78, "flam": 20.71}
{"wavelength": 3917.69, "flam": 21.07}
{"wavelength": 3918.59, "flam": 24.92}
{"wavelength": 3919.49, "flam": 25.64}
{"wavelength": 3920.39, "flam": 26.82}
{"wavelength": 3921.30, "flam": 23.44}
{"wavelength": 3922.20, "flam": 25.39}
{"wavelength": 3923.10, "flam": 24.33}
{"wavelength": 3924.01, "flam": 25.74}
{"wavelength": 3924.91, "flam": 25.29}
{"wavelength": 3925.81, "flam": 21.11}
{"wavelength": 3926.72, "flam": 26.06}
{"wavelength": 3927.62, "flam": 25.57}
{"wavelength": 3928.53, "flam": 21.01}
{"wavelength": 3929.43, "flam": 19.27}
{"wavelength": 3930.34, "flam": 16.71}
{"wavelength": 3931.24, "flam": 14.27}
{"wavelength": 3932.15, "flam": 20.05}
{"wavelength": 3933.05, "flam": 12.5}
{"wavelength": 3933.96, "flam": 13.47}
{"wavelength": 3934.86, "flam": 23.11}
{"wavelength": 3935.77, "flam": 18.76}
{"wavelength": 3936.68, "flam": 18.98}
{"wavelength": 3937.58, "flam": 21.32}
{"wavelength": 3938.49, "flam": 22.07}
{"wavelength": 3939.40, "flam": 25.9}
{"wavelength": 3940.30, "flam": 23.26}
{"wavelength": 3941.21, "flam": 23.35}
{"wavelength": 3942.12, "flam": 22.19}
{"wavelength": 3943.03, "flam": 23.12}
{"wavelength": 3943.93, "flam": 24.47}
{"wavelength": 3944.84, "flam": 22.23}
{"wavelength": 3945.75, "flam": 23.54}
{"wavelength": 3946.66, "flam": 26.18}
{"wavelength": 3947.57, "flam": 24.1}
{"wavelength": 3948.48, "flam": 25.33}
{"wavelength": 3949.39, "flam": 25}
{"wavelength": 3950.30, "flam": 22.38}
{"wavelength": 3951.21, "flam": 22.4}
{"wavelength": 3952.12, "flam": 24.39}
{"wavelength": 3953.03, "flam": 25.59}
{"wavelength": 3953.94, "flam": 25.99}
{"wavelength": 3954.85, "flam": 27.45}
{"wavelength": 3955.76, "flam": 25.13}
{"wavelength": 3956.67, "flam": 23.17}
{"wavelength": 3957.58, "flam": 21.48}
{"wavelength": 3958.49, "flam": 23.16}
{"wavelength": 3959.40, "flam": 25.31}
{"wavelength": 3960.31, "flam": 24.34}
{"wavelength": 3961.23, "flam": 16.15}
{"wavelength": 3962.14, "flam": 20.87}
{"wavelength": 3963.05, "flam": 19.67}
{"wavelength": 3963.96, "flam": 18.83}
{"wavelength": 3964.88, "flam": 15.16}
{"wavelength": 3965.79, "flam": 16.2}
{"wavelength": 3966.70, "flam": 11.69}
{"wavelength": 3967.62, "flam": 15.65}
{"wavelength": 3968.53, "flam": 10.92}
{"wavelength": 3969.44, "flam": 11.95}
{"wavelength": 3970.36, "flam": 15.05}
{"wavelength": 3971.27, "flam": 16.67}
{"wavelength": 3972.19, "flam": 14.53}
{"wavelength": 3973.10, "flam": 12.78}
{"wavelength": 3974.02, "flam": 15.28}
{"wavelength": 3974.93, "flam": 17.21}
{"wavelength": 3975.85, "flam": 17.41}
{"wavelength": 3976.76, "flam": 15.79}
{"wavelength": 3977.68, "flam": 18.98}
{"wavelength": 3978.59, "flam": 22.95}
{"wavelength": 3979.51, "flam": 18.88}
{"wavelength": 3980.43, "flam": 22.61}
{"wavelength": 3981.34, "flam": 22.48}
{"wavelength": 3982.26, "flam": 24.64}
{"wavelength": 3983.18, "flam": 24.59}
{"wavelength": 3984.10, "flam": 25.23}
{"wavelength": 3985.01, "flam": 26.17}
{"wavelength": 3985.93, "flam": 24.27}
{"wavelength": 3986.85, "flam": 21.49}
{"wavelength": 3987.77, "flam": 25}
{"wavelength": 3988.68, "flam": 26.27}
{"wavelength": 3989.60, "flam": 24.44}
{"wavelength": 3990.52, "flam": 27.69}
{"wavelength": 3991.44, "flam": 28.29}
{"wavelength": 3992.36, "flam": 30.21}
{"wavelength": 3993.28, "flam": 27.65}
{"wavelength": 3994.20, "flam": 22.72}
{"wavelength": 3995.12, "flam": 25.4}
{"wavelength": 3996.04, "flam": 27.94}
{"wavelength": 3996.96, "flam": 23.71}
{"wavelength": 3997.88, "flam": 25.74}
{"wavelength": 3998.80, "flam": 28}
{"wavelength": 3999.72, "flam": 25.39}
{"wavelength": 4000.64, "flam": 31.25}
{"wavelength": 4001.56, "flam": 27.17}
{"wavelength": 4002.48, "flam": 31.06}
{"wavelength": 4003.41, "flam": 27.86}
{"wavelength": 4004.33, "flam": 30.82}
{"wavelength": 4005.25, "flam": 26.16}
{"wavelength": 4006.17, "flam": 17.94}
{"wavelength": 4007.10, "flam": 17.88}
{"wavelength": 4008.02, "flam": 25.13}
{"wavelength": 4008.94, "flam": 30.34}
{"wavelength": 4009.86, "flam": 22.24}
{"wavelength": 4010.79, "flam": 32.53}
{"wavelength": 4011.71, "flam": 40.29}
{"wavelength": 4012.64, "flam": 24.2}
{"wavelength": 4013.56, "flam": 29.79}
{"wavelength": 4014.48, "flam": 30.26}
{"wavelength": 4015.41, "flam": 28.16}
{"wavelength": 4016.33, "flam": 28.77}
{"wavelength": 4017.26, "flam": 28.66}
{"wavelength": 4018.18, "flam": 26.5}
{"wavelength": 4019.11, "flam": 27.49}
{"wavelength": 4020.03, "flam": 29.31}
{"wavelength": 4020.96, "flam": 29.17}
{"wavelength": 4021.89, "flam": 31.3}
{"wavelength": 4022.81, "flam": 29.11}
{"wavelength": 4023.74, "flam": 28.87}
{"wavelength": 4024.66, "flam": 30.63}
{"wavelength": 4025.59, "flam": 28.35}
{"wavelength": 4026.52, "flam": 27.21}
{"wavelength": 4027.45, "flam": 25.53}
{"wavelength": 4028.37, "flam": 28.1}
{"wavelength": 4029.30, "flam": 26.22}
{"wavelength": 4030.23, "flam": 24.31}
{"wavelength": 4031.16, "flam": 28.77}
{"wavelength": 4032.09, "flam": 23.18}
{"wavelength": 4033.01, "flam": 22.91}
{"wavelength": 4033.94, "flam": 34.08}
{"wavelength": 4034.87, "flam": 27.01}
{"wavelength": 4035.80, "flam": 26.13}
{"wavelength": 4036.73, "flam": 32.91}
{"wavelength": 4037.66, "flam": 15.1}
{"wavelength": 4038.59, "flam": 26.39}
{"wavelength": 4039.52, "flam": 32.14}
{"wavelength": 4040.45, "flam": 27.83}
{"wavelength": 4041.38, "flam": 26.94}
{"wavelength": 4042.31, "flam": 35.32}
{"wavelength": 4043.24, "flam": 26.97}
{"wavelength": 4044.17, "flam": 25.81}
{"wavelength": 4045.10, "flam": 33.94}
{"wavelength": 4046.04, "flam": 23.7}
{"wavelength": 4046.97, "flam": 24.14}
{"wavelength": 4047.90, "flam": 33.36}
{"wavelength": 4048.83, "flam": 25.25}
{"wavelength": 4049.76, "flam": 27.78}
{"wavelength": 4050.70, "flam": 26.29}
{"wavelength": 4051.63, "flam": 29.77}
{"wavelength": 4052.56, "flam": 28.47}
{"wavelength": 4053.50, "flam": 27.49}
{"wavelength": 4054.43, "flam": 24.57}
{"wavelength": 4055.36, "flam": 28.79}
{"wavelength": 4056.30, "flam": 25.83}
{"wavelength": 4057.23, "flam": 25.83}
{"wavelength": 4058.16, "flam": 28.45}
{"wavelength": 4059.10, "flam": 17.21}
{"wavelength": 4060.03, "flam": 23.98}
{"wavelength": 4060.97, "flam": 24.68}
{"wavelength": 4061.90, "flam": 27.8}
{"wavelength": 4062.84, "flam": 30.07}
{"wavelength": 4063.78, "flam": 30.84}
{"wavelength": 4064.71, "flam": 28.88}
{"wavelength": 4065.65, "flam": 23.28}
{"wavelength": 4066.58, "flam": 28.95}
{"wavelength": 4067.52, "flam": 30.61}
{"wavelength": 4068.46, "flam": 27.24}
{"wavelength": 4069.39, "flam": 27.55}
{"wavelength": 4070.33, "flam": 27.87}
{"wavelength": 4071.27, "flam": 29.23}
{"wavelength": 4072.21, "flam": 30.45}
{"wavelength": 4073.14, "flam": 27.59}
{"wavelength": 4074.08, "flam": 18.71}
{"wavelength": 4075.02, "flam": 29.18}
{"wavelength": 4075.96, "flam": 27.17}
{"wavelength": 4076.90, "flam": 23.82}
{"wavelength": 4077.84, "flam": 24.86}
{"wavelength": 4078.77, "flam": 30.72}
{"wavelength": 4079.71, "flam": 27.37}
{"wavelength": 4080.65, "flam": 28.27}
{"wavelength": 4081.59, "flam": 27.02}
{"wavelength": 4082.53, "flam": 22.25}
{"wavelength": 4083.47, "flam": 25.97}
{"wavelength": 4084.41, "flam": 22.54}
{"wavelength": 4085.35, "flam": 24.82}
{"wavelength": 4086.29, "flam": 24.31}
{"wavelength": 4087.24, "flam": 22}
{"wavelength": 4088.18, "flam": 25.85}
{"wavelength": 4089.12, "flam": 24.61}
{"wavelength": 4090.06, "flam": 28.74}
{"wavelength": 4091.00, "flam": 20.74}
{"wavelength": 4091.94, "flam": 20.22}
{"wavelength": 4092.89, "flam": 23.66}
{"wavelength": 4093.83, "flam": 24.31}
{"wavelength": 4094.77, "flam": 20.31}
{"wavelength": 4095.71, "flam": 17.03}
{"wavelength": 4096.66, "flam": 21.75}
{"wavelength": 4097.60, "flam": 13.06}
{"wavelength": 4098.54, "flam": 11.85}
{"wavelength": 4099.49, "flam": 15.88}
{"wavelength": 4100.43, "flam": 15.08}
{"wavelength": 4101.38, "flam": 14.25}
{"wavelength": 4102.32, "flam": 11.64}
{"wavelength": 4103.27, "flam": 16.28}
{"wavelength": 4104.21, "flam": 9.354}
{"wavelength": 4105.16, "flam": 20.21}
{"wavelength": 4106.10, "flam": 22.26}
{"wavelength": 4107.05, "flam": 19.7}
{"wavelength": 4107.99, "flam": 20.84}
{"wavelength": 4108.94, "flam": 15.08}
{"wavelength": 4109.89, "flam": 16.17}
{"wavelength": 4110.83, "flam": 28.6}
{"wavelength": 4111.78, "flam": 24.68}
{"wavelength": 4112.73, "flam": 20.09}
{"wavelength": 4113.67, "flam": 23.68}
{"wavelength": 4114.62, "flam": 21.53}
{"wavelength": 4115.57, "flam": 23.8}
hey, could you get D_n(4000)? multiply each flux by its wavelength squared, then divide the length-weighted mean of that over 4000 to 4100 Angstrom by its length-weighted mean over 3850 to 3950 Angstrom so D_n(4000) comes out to 1.31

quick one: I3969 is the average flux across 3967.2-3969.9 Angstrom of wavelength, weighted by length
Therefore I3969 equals 12.8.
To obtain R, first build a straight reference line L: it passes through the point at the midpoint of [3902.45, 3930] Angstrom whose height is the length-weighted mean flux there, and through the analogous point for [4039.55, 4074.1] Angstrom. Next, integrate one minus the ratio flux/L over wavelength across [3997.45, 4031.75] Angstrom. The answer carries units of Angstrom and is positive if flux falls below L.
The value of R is -1.8 Angstrom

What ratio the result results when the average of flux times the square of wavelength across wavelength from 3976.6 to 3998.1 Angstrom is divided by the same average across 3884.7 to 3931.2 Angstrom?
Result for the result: 1.2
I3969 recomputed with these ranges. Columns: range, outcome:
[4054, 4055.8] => 26.7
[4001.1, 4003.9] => 28.7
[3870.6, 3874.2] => 26.4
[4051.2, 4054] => 28.5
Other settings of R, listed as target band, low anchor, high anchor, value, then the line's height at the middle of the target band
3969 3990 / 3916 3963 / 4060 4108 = 2.4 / 22.8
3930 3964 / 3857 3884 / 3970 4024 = 3.3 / 24.4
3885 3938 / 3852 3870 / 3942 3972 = 4.1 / 22.3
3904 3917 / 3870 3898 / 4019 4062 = -2.7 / 20.3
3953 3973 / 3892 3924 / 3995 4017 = 4.8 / 25.2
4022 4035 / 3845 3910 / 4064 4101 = -2.3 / 23.4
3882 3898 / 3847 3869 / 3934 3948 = 5.6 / 22.9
